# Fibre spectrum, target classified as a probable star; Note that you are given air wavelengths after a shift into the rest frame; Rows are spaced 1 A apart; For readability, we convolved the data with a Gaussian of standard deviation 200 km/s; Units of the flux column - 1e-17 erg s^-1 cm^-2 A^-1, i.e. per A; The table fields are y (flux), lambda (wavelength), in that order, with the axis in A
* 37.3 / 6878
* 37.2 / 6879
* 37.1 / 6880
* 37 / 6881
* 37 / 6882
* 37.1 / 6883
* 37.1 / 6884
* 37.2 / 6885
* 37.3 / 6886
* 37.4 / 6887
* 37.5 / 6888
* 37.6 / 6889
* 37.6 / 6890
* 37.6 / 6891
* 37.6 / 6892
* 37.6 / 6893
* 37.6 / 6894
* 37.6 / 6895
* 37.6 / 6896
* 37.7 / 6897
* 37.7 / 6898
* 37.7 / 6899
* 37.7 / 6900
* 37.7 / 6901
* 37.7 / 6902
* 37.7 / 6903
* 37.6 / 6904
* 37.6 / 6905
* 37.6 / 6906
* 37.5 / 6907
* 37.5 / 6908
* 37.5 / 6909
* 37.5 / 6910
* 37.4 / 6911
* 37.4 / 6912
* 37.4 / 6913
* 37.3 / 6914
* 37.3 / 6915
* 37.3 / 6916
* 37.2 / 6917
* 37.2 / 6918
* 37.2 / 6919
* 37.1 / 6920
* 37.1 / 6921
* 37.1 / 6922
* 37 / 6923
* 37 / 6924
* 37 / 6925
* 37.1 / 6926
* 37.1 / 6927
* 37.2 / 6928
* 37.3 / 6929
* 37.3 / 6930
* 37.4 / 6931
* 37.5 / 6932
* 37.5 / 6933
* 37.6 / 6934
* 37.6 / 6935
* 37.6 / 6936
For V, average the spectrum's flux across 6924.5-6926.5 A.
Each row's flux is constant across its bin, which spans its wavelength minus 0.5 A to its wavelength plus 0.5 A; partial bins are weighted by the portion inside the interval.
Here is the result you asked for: 37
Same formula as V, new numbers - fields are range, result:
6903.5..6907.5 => 37.6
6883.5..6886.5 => 37.2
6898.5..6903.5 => 37.7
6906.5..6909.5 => 37.5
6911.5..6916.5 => 37.3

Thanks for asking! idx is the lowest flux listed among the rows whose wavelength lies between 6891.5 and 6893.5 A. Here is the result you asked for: 37.6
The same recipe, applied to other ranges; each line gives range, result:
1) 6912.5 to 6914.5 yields 37.3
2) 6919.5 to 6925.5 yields 37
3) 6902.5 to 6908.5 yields 37.5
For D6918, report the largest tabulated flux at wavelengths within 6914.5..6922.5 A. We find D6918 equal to 37.3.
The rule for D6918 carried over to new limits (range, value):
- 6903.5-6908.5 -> 37.6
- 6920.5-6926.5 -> 37.1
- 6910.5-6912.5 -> 37.4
